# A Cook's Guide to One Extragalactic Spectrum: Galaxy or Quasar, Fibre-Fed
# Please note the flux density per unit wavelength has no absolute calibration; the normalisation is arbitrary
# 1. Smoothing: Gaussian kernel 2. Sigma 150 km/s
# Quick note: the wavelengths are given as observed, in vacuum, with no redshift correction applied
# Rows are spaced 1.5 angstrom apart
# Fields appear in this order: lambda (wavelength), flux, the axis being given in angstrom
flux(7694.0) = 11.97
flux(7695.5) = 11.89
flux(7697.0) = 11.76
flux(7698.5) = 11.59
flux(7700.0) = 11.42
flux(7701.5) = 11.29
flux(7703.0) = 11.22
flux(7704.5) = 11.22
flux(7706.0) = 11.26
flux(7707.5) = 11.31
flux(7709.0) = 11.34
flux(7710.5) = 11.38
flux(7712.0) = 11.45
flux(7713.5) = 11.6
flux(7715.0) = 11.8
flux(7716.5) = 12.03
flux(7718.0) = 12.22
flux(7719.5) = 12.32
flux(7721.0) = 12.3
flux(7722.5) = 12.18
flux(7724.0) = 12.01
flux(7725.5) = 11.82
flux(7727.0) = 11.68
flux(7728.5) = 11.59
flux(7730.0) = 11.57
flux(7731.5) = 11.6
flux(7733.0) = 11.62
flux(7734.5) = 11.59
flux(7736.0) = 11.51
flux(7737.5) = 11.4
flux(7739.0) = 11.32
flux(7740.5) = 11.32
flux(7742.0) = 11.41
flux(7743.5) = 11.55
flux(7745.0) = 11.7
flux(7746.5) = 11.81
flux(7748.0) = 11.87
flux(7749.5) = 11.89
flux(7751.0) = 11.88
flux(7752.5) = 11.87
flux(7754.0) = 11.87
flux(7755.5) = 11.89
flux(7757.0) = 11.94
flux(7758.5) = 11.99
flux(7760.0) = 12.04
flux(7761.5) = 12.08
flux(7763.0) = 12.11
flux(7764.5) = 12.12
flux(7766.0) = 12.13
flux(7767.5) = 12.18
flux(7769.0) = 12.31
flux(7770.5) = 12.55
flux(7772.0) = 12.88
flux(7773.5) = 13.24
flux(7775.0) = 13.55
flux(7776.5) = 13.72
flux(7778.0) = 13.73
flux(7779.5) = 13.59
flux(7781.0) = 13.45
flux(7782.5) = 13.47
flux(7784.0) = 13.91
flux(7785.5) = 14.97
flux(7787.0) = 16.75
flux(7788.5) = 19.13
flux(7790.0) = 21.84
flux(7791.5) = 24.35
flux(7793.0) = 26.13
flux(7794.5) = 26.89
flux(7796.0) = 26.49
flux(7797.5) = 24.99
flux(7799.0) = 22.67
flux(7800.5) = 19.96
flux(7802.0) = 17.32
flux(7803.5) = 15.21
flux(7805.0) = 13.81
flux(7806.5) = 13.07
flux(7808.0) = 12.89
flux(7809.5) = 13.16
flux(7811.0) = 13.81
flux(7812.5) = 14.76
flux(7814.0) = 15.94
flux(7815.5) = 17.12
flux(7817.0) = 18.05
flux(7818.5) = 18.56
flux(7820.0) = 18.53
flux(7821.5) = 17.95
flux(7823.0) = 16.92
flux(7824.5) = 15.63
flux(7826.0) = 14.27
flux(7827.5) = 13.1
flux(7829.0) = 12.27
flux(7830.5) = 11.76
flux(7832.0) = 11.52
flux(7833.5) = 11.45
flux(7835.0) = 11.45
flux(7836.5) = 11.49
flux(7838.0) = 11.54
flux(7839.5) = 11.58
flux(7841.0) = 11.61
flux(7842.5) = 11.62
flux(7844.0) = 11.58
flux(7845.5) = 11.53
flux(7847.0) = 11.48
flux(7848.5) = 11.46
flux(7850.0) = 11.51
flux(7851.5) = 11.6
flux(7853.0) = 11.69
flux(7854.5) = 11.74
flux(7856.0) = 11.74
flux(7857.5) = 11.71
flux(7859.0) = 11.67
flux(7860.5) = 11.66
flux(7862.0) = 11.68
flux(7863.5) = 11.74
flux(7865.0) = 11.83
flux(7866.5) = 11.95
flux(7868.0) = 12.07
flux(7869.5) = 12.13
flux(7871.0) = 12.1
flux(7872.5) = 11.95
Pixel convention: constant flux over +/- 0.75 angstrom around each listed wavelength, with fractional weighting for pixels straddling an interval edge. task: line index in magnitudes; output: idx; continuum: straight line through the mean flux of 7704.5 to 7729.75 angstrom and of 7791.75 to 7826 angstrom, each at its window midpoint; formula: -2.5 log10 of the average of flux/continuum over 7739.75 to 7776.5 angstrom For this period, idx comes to 0.20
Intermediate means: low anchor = 11.7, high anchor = 18.2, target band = 12.1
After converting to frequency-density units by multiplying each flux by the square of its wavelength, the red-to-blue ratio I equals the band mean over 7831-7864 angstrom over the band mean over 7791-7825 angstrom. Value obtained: 0.64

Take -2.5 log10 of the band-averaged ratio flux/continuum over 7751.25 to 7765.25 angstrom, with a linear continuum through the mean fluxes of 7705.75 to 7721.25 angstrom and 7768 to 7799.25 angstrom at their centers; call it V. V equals 0.27 mag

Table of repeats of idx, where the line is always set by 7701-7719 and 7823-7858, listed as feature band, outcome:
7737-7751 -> 0.01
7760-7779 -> -0.08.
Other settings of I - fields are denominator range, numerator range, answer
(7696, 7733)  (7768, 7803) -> 1.54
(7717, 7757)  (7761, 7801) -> 1.44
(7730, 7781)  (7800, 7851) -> 1.16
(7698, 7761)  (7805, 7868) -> 1.15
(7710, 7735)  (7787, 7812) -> 1.67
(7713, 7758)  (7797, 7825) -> 1.45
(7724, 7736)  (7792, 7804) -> 1.98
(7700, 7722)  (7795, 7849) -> 1.32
